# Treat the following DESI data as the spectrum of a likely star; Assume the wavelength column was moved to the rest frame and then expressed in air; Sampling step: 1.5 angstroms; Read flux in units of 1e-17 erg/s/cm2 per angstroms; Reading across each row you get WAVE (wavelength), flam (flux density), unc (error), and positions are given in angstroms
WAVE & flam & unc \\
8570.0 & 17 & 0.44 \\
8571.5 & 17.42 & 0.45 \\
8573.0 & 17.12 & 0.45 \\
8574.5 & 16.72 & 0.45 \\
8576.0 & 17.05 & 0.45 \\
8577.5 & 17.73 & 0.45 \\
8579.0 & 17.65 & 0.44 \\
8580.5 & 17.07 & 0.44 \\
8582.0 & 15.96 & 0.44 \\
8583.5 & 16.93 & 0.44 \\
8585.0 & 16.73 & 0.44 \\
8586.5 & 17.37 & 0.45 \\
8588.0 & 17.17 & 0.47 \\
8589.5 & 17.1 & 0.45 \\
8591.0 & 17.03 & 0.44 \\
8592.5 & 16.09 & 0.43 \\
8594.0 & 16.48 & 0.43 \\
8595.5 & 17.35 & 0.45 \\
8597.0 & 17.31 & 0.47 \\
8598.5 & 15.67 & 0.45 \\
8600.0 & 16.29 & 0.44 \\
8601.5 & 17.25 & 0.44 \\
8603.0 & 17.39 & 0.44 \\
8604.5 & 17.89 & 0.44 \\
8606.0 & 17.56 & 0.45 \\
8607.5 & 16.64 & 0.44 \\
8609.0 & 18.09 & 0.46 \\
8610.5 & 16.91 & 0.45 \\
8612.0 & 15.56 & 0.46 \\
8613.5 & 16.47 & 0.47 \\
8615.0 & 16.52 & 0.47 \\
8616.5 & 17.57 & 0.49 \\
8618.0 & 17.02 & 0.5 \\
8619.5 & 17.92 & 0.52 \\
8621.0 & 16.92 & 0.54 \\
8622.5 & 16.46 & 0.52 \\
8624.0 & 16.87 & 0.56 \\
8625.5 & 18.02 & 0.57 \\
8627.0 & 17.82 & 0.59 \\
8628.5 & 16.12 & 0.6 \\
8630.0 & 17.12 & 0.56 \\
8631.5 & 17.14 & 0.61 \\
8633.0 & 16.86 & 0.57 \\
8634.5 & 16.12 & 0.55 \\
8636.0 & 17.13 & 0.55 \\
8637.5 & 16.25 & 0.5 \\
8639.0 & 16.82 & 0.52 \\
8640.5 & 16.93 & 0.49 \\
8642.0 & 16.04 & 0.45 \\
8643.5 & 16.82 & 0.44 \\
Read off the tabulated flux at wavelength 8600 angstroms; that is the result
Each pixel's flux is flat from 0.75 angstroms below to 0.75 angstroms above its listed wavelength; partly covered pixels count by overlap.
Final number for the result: 16.29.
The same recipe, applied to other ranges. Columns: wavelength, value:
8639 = 16.82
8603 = 17.39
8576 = 17.05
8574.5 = 16.72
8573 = 17.12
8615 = 16.52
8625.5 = 18.02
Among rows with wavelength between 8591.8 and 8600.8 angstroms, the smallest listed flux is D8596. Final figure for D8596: 15.67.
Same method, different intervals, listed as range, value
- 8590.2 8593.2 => 16.09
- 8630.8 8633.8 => 16.86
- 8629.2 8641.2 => 16.12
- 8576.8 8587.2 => 15.96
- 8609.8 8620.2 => 15.56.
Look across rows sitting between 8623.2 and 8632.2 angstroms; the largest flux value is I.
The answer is 18.02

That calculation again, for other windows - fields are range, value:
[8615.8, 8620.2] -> 17.92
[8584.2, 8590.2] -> 17.37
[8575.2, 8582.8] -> 17.73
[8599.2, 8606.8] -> 17.89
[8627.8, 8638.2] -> 17.14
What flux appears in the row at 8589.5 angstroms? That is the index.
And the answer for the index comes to 17.1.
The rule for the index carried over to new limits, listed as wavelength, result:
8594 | 16.48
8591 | 17.03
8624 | 16.87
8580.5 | 17.07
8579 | 17.65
